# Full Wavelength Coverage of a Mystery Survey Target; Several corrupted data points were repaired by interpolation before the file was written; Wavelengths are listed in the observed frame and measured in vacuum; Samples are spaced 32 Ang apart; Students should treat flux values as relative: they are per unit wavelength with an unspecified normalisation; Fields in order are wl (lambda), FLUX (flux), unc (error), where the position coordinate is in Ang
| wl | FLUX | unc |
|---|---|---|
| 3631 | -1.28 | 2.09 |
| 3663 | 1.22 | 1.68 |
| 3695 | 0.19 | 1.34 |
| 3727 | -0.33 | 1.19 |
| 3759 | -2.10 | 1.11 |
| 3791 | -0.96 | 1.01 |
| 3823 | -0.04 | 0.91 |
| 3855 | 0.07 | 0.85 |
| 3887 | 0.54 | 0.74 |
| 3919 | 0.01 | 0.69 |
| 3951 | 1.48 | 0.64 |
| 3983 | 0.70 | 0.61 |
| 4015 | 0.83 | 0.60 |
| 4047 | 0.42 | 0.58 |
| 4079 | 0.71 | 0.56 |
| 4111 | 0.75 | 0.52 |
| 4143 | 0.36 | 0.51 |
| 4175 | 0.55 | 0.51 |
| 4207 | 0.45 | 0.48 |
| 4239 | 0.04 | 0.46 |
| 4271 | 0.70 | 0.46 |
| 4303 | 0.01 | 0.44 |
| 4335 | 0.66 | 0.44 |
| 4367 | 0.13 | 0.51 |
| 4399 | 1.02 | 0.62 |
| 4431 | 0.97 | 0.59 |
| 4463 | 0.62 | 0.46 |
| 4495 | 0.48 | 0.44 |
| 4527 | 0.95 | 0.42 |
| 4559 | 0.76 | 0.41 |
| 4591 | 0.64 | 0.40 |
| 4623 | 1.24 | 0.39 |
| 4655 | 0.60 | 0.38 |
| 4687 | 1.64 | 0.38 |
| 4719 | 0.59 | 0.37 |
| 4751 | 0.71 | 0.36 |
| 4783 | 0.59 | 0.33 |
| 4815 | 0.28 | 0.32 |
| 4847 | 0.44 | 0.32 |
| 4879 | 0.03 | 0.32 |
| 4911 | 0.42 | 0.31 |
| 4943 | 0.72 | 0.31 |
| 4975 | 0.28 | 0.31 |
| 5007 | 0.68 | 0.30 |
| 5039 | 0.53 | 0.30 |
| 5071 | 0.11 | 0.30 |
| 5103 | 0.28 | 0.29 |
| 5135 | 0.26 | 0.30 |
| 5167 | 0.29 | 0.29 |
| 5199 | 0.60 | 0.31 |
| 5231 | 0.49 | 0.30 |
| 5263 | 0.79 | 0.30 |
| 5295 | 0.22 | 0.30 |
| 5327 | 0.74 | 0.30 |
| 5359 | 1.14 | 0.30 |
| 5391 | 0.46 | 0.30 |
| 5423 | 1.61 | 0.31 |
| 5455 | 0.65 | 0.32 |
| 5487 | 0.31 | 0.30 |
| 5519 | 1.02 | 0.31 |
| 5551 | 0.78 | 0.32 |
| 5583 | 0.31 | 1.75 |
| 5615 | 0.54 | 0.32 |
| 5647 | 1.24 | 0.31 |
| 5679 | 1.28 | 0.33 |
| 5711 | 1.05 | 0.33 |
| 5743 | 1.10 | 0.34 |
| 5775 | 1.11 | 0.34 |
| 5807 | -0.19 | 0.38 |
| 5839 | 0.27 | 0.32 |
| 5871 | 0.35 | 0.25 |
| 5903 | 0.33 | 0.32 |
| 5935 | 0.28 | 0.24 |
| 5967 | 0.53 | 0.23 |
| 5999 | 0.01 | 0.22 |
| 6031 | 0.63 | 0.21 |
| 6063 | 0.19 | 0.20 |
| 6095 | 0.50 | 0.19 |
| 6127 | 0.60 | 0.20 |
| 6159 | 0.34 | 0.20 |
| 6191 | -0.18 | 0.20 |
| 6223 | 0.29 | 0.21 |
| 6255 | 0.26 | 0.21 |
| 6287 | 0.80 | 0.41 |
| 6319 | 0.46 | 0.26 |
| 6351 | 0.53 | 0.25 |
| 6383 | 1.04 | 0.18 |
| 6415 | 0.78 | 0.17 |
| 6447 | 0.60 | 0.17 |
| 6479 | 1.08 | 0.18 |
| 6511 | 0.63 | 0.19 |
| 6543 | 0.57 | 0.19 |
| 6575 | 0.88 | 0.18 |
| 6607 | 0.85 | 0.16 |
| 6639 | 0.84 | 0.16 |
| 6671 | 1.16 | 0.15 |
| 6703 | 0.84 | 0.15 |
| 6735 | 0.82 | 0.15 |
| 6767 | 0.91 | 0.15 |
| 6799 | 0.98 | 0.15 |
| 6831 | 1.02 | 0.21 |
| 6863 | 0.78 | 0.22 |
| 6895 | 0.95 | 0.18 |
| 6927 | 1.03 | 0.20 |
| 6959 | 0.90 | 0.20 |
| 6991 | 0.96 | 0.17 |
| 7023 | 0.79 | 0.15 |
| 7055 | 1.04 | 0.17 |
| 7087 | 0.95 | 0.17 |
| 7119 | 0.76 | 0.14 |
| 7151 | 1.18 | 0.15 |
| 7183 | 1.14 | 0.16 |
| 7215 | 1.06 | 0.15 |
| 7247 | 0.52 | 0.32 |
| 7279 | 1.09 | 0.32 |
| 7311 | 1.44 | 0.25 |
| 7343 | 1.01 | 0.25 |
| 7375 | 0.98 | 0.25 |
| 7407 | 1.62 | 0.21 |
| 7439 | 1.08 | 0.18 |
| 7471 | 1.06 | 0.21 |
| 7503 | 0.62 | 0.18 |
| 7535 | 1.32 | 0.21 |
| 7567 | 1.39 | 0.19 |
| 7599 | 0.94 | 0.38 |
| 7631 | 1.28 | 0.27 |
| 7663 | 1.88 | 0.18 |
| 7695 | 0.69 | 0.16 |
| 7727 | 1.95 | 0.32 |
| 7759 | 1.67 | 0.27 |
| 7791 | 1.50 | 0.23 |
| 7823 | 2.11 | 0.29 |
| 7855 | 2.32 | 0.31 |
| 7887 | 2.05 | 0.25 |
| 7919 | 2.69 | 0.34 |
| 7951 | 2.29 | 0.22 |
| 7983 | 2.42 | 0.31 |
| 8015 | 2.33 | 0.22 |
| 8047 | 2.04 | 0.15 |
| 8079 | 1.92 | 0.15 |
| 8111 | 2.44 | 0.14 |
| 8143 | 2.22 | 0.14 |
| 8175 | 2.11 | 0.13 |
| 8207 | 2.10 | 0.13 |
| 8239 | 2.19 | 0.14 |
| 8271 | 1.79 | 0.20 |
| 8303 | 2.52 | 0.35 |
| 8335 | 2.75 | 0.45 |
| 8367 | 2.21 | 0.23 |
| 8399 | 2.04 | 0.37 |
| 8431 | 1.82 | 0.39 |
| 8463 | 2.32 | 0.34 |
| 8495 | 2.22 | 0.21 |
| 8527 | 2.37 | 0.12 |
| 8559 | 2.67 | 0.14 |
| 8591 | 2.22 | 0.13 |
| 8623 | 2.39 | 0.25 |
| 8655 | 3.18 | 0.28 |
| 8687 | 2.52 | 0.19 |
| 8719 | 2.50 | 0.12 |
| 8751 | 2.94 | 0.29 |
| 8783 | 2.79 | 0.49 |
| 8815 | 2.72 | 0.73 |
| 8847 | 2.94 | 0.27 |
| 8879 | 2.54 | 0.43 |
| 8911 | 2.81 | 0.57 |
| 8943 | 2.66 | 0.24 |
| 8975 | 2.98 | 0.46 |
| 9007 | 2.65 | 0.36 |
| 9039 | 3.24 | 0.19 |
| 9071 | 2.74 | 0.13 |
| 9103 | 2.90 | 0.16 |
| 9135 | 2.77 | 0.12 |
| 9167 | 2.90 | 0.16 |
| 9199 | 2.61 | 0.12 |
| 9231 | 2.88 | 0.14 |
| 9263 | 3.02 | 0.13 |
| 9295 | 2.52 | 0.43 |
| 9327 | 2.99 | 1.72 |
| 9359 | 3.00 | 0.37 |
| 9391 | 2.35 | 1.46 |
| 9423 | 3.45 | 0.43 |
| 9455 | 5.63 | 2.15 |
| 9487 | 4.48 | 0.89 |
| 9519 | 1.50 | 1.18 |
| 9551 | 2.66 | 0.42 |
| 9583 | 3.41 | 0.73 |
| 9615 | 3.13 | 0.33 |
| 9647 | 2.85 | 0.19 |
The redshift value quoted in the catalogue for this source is 0.96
